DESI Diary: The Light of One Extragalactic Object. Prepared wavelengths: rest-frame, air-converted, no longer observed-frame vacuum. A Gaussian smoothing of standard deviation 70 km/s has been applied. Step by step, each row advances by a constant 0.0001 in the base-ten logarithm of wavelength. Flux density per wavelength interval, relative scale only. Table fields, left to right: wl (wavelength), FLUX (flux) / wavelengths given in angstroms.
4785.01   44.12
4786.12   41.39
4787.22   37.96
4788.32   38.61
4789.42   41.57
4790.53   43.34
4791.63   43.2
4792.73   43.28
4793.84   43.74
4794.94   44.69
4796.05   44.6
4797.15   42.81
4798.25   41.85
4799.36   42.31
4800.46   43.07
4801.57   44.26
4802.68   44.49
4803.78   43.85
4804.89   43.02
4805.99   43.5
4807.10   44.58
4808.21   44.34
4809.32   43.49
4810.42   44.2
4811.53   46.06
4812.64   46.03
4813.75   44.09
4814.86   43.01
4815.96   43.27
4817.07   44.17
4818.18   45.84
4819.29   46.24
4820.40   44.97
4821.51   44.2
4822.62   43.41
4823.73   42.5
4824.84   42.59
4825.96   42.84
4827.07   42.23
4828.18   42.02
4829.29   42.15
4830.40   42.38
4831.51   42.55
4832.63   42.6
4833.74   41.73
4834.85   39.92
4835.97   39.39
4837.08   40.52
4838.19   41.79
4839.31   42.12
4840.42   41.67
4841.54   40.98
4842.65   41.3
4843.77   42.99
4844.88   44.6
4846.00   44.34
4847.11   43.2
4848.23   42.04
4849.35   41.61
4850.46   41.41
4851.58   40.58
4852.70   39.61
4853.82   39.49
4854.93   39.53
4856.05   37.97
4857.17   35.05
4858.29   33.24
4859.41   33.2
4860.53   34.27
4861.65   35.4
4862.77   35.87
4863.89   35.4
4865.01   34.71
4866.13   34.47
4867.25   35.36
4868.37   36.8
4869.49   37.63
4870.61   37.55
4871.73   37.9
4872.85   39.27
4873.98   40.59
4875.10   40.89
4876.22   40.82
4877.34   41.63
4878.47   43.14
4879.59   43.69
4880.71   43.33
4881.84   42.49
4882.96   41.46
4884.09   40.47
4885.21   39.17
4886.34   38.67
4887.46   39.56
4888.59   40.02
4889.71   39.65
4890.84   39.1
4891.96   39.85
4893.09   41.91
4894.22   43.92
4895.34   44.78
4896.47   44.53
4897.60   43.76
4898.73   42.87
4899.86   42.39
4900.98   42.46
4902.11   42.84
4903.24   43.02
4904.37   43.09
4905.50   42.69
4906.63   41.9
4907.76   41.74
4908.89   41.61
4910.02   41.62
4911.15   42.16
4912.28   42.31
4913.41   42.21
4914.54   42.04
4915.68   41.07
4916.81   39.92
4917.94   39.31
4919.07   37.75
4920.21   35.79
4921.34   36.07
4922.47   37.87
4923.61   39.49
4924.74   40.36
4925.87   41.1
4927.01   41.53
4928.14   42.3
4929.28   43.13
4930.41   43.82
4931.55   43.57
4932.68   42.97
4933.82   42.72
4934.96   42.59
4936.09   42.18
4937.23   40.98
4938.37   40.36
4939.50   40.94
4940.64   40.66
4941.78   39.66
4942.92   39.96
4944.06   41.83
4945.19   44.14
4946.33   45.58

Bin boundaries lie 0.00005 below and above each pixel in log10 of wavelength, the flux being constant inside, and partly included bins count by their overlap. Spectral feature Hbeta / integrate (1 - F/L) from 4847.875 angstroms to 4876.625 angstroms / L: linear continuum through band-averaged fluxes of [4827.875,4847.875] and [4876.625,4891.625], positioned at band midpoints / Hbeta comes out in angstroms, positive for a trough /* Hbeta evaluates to 2.62 angstroms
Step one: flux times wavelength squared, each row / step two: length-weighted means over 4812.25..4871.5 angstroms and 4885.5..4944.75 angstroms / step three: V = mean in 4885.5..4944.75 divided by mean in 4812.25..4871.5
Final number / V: 1.05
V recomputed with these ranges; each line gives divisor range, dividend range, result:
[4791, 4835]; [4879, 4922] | 0.98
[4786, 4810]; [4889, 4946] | 1.01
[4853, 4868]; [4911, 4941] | 1.18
